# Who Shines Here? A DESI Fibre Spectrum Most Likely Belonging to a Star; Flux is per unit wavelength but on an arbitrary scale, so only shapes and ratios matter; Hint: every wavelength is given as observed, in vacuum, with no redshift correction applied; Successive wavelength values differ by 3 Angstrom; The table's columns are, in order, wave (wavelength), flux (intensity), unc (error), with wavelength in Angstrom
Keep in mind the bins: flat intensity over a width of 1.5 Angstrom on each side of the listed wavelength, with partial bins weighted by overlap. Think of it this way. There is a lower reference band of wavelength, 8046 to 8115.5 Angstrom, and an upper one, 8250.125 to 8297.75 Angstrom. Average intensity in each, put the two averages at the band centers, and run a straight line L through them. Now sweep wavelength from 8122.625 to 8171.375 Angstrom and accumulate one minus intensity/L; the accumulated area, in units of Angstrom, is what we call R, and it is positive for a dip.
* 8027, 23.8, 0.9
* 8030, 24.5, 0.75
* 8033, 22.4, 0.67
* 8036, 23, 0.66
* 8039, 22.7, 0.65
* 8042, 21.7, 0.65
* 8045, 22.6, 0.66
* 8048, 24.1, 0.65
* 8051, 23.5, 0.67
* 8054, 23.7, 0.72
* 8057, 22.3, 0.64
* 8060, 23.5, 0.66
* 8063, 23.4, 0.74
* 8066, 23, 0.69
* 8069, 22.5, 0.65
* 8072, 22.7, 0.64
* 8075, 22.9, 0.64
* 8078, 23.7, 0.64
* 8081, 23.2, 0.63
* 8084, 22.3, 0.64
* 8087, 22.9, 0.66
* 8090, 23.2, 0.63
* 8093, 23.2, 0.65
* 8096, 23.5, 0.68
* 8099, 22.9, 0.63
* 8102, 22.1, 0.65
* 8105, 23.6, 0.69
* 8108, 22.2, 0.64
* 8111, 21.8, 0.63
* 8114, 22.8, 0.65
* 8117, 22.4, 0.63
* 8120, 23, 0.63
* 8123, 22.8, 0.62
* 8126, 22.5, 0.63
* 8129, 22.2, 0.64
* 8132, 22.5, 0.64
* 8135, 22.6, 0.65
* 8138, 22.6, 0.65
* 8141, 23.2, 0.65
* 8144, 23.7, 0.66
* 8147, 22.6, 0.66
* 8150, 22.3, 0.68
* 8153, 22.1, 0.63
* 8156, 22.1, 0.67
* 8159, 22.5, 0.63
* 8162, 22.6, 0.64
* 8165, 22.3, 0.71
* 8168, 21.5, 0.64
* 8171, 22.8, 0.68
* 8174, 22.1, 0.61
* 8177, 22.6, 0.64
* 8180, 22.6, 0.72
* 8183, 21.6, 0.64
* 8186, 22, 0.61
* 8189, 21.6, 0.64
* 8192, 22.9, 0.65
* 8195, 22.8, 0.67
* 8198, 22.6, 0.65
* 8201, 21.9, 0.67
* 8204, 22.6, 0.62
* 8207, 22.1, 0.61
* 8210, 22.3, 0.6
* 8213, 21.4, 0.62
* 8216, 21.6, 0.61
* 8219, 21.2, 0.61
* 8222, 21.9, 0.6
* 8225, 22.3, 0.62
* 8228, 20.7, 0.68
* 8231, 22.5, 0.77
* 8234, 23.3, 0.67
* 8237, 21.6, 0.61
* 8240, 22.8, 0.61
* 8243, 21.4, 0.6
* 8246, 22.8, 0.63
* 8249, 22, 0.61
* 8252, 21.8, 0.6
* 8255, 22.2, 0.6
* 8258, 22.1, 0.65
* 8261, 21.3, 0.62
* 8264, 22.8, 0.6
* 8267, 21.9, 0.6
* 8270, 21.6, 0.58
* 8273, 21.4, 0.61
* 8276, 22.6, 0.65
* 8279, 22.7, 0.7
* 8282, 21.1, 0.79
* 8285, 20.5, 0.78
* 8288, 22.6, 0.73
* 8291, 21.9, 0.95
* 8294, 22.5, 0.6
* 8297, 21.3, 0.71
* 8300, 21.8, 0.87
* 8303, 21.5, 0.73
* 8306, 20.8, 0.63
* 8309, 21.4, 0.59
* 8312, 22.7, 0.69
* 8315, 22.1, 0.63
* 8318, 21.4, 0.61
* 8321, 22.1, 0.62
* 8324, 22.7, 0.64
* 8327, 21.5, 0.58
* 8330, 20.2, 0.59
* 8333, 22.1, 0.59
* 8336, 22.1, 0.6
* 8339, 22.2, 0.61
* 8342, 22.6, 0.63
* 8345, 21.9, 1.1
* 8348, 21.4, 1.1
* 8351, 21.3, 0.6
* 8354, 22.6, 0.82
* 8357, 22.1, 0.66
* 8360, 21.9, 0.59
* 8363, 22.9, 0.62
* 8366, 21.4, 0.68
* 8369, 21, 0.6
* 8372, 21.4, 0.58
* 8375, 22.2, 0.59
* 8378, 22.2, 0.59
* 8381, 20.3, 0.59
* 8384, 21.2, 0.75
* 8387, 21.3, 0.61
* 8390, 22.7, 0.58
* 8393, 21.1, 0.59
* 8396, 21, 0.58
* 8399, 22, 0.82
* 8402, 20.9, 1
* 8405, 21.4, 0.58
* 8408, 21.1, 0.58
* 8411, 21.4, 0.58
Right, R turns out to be 0.2 Angstrom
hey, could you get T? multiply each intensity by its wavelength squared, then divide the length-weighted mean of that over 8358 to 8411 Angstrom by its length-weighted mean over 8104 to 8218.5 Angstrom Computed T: 1.0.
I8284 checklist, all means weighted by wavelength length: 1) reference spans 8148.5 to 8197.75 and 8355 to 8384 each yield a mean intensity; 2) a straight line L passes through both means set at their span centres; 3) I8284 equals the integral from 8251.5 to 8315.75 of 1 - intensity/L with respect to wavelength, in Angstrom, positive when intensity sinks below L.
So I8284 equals 0.3 Angstrom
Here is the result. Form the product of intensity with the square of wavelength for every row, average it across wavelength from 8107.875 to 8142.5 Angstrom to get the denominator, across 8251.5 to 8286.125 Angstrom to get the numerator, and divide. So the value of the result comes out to 1.00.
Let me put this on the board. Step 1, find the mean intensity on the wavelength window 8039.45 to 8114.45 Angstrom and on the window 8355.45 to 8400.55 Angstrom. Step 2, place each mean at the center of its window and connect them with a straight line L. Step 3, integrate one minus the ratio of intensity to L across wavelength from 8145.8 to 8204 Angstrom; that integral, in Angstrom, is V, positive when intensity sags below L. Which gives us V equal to 0.56 Angstrom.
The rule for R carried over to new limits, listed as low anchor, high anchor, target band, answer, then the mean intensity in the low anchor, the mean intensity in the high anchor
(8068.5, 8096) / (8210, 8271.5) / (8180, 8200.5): 0.0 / 23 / 22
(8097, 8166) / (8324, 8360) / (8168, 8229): 0.8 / 22.6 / 21.9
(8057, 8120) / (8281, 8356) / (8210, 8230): 0.6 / 22.9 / 21.8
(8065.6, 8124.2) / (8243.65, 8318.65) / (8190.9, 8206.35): -0.2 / 22.8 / 21.9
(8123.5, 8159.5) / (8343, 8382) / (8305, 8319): 0.1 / 22.6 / 21.8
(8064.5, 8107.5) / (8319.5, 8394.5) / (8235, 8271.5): 0.3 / 23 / 21.8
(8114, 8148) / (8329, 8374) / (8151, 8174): 0.4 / 22.7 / 21.8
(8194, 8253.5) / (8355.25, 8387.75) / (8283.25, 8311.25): 0.3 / 22.1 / 21.6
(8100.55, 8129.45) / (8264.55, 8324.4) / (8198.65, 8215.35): 0.1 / 22.6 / 21.8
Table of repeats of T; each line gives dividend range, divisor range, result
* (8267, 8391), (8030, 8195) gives 1.01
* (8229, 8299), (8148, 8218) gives 1.01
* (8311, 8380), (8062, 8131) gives 1.02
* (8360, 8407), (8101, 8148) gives 1.01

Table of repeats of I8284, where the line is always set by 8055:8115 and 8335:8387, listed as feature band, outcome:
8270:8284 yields 0.2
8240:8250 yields 0.0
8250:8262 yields 0.2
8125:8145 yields 0.0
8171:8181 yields 0.0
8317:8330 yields 0.1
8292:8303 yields 0.1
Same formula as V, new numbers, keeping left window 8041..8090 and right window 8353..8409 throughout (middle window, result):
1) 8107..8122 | 0.2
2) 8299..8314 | 0.2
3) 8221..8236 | 0.1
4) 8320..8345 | -0.1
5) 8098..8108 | 0.0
